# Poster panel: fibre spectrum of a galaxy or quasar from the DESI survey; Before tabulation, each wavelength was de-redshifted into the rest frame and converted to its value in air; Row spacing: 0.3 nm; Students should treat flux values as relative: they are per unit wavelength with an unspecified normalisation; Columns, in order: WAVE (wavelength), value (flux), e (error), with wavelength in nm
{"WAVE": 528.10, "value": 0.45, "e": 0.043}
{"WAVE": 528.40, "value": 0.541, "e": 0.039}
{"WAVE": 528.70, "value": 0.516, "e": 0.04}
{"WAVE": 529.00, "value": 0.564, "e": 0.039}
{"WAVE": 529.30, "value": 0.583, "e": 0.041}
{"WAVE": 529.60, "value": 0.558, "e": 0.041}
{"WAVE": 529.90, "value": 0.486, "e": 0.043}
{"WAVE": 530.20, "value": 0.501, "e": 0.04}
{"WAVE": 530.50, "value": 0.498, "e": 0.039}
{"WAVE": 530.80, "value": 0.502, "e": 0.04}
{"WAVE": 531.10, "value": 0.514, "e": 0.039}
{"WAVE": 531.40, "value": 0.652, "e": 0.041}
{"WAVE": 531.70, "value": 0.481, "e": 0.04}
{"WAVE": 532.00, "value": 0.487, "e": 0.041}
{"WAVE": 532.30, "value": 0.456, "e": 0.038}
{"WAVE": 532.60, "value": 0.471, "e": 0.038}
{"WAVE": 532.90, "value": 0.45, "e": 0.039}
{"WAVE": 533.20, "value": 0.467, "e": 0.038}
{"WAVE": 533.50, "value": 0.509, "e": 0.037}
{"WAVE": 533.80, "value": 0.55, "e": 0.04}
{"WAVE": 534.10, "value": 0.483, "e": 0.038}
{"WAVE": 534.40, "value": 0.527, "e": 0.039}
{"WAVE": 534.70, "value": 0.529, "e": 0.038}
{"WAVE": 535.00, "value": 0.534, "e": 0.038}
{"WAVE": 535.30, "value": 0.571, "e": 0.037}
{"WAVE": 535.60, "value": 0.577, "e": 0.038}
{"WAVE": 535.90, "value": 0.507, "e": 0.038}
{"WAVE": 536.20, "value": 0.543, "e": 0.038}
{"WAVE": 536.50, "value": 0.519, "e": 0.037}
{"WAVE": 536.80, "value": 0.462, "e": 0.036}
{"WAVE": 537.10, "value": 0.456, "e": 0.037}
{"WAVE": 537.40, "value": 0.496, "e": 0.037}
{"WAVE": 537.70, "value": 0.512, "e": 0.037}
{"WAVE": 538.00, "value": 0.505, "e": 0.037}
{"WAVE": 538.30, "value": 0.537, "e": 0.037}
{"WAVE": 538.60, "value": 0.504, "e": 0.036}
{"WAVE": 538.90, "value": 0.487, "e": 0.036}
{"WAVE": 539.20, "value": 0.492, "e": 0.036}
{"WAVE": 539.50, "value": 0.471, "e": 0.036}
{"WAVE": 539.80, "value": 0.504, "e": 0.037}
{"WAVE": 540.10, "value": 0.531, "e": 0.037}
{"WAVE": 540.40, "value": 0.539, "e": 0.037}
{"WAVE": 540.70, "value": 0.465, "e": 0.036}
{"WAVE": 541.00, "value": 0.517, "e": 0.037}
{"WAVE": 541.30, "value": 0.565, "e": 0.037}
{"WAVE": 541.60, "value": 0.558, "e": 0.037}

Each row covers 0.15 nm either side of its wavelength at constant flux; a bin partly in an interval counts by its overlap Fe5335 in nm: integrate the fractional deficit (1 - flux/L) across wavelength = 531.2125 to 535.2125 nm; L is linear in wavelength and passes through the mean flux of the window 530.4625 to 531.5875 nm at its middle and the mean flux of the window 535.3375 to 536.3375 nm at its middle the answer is 0.27 nm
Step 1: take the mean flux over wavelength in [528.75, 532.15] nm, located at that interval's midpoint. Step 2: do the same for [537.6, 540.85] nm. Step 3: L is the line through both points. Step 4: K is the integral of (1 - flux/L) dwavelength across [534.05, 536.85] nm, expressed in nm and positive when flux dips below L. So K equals -0.076 nm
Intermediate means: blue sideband 0.529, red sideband 0.504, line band 0.529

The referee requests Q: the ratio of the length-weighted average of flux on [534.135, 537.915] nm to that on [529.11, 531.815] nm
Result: 0.97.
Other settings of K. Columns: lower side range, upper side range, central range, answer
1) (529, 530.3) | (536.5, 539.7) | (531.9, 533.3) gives 0.151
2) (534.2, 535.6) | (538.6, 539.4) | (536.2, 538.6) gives 0.044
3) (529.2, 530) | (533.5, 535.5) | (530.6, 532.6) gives 0.100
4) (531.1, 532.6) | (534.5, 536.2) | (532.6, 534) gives 0.093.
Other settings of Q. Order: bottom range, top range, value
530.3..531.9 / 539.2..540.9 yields 0.95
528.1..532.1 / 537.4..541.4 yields 0.97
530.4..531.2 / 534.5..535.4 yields 1.07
